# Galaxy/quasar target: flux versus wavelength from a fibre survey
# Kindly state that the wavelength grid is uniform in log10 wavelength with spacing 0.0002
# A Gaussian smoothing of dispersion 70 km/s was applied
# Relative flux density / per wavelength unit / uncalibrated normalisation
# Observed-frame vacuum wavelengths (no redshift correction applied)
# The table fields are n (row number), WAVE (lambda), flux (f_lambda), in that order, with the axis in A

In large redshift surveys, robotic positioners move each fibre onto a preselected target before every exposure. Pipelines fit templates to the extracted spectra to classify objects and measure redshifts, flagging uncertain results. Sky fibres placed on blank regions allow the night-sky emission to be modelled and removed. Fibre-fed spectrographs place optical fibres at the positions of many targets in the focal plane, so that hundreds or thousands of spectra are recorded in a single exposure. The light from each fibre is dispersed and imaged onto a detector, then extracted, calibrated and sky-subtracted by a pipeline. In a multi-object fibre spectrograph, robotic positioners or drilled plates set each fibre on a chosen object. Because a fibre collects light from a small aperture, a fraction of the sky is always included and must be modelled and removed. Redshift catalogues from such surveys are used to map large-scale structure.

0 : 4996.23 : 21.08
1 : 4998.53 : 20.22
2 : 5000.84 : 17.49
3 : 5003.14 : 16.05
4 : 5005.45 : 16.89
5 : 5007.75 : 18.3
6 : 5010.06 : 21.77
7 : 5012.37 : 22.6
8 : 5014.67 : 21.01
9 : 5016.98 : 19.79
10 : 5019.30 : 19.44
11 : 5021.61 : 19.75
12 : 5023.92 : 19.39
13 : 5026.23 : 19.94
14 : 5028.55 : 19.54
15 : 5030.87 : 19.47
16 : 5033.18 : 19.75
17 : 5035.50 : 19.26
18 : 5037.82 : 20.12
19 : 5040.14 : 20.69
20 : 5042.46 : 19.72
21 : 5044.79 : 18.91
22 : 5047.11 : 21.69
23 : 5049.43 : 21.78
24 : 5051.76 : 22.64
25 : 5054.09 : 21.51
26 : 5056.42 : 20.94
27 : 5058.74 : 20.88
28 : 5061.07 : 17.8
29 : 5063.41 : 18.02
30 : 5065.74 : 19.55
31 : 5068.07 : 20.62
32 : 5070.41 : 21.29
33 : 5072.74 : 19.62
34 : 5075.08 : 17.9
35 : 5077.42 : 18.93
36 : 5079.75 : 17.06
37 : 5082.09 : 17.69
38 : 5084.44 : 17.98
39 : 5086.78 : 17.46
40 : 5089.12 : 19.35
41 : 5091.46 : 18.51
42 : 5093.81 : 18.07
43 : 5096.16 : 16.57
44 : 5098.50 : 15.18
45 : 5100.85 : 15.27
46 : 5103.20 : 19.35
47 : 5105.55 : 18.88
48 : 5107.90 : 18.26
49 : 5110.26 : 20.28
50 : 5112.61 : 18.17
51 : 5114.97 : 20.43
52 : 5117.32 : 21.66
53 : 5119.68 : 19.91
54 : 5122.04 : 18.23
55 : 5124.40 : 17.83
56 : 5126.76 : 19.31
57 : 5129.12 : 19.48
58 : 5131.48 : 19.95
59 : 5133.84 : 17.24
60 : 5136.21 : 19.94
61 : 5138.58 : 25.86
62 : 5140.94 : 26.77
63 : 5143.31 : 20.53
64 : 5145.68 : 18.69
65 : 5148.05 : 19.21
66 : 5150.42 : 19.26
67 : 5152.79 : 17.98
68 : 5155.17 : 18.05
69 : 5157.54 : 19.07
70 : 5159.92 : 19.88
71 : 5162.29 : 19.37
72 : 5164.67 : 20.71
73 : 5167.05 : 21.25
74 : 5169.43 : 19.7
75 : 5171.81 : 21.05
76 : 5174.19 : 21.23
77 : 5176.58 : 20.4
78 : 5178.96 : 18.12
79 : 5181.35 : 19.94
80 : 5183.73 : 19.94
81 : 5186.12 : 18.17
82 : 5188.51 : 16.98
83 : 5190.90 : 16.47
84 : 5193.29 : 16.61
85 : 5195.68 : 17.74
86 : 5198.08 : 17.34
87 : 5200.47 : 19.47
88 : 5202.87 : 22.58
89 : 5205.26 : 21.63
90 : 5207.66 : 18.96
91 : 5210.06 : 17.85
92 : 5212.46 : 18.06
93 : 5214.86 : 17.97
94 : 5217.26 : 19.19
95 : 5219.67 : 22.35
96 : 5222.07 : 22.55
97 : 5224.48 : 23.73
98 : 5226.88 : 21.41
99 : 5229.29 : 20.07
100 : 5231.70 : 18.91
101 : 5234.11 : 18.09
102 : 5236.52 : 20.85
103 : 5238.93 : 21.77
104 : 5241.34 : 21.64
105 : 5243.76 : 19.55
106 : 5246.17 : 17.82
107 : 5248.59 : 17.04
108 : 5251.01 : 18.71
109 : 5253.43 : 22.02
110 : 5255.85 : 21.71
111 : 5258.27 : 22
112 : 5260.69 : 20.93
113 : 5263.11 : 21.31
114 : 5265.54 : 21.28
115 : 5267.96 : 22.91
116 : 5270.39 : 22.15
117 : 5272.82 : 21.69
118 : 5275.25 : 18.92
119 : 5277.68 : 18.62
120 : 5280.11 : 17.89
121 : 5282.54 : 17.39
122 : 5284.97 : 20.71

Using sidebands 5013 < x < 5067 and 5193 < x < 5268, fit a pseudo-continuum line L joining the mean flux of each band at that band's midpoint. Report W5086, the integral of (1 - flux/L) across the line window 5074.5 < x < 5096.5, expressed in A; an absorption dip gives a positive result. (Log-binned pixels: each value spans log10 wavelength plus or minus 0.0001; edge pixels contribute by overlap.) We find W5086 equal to 2.3 A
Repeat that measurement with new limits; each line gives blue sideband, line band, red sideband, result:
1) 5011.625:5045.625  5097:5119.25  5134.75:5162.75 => 1.8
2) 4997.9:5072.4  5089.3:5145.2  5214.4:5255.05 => 1.9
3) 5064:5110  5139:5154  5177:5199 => -2.1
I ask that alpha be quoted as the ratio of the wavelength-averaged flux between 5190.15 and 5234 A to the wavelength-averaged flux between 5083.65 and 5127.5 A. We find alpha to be 1.06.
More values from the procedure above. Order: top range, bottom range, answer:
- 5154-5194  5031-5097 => 0.99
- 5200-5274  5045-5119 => 1.07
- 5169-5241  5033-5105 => 1.03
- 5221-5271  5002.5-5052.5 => 1.04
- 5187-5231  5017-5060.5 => 0.96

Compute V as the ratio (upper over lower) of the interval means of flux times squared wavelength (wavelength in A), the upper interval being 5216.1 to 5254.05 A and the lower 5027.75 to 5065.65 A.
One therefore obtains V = 1.1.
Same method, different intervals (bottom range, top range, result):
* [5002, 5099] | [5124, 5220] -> 1.06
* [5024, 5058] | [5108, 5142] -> 1.03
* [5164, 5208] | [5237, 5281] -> 1.09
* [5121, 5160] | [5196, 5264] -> 1.05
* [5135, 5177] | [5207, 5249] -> 1.00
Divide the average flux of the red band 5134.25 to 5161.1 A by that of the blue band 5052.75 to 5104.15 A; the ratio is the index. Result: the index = 1.09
